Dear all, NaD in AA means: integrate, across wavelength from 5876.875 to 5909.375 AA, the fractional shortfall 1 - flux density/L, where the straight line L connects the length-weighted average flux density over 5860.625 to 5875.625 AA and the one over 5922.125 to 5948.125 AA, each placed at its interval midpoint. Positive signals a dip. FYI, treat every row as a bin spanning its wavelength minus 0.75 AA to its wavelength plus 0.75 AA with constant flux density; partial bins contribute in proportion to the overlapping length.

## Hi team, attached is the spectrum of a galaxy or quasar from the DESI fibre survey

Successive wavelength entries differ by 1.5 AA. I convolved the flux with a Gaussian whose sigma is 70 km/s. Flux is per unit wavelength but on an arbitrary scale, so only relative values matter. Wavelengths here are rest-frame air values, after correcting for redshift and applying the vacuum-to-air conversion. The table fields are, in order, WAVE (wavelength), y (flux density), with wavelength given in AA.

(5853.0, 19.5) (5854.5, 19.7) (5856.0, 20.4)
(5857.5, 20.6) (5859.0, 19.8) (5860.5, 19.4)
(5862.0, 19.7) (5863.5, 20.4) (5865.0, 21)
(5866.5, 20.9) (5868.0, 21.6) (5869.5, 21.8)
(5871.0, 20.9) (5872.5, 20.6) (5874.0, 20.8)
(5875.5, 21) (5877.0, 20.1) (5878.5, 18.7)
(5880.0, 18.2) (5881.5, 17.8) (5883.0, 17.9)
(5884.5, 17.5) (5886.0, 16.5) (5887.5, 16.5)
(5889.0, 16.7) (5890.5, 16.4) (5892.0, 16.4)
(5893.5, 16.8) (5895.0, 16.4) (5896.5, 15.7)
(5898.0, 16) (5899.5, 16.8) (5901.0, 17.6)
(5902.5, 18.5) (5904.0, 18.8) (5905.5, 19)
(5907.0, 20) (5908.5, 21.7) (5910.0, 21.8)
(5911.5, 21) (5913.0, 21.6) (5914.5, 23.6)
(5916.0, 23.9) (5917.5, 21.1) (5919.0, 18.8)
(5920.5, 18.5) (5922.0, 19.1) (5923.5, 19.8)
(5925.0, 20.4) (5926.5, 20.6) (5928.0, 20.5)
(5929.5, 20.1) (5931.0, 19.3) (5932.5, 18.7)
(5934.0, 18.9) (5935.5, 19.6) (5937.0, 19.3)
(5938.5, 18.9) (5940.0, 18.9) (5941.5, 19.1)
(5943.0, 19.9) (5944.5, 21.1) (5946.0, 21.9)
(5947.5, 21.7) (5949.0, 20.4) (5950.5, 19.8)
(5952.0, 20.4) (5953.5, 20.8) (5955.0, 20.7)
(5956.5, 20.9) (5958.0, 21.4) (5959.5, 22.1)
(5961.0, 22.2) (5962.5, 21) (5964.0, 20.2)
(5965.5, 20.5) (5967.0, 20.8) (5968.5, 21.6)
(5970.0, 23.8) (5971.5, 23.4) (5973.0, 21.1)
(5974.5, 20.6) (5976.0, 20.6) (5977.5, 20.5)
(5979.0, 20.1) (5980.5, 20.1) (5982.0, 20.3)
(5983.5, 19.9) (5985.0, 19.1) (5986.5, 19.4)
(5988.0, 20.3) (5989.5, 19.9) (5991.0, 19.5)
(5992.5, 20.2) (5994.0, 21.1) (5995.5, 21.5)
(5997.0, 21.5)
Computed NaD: 4.4 AA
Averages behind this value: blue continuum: 20.8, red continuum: 19.9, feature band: 17.7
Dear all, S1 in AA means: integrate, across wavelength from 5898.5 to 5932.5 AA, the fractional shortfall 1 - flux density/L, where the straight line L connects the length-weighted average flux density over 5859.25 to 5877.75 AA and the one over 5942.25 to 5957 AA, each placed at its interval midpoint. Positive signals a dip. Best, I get 1.1 AA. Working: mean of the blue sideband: 20.7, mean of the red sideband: 20.8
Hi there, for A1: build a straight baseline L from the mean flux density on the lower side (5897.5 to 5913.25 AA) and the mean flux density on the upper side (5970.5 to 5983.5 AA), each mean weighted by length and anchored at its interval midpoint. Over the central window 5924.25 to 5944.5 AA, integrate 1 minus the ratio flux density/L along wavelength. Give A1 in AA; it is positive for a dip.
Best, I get 0.3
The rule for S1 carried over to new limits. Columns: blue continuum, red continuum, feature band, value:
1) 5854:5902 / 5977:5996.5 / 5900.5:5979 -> -3.8 AA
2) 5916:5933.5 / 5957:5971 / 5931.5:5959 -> 0.8 AA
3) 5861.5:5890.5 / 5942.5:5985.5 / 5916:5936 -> 0.4 AA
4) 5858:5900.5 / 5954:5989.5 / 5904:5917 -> -1.3 AA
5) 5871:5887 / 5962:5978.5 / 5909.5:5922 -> -0.8 AA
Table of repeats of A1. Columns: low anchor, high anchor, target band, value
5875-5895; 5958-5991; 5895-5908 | 0.31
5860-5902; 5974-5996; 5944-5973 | -2.23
